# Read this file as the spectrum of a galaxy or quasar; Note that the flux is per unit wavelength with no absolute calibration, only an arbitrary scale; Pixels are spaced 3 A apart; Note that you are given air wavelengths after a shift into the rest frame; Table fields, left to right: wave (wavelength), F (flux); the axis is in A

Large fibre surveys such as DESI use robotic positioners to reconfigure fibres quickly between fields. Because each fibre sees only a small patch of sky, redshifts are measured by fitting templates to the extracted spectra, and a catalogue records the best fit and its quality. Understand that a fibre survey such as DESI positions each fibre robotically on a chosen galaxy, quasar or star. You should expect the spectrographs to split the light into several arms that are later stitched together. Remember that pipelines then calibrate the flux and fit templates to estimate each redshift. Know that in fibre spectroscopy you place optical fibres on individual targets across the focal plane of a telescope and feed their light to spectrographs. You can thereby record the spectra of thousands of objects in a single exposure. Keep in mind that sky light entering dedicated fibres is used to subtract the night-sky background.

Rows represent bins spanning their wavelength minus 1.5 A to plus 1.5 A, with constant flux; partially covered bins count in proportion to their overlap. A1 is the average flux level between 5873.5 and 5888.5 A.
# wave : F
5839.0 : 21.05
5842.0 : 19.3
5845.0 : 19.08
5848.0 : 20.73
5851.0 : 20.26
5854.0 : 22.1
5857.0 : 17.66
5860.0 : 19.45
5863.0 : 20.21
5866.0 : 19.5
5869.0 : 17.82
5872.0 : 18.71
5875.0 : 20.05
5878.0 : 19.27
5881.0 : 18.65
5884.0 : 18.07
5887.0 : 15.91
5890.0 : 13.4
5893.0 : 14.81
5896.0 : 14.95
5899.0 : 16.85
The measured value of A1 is 18.4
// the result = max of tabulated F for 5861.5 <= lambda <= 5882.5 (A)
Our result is 20.21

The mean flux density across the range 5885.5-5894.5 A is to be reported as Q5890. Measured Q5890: 14.7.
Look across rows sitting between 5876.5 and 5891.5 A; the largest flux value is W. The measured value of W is 19.27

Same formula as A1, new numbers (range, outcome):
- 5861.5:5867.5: 19.9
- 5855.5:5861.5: 18.6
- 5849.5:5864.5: 19.9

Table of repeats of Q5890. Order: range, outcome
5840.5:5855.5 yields 20.3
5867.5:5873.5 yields 18.3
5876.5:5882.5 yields 19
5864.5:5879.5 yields 19.1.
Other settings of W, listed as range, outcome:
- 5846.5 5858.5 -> 22.1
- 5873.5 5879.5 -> 20.05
